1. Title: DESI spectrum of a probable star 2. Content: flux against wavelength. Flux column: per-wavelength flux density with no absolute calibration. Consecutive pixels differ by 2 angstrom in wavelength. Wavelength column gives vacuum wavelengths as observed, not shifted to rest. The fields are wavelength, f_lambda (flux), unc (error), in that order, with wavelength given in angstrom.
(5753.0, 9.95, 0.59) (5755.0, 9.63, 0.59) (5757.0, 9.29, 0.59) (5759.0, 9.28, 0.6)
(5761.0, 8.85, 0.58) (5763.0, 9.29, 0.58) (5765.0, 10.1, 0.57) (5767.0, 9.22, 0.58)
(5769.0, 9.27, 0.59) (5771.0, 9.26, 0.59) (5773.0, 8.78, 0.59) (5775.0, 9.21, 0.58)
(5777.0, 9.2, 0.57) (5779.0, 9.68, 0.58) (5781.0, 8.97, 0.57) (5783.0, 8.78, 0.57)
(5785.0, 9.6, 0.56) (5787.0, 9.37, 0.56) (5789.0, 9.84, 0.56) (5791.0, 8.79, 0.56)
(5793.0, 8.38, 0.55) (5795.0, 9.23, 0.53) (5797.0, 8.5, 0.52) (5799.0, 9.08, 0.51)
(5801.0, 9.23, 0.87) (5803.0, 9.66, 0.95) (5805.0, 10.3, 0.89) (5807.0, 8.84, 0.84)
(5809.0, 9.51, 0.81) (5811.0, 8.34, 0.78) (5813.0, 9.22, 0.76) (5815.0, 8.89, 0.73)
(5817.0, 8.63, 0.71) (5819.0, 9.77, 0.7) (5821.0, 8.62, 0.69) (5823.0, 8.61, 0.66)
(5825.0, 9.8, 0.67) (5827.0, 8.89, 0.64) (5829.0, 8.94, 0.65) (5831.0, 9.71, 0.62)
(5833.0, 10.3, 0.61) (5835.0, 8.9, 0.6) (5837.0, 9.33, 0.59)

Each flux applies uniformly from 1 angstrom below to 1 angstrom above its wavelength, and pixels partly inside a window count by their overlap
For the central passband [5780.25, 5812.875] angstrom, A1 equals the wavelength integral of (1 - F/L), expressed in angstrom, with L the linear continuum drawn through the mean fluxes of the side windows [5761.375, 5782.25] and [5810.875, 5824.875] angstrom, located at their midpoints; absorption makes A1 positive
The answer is -0.2 angstrom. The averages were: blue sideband 9.28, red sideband 8.96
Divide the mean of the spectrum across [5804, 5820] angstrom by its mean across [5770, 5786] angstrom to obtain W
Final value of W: 1.0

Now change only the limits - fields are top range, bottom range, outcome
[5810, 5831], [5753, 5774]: 0.97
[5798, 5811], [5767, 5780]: 1.01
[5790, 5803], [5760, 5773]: 0.96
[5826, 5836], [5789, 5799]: 1.05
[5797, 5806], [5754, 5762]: 1.02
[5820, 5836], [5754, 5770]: 0.98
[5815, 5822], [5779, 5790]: 0.96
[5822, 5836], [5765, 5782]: 1.01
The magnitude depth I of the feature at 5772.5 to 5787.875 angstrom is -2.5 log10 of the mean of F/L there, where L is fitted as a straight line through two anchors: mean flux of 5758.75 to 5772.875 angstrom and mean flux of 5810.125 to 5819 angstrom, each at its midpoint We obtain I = 0.00 mag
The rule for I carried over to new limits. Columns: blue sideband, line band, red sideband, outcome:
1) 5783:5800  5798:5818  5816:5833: 0.00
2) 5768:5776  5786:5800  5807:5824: 0.00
